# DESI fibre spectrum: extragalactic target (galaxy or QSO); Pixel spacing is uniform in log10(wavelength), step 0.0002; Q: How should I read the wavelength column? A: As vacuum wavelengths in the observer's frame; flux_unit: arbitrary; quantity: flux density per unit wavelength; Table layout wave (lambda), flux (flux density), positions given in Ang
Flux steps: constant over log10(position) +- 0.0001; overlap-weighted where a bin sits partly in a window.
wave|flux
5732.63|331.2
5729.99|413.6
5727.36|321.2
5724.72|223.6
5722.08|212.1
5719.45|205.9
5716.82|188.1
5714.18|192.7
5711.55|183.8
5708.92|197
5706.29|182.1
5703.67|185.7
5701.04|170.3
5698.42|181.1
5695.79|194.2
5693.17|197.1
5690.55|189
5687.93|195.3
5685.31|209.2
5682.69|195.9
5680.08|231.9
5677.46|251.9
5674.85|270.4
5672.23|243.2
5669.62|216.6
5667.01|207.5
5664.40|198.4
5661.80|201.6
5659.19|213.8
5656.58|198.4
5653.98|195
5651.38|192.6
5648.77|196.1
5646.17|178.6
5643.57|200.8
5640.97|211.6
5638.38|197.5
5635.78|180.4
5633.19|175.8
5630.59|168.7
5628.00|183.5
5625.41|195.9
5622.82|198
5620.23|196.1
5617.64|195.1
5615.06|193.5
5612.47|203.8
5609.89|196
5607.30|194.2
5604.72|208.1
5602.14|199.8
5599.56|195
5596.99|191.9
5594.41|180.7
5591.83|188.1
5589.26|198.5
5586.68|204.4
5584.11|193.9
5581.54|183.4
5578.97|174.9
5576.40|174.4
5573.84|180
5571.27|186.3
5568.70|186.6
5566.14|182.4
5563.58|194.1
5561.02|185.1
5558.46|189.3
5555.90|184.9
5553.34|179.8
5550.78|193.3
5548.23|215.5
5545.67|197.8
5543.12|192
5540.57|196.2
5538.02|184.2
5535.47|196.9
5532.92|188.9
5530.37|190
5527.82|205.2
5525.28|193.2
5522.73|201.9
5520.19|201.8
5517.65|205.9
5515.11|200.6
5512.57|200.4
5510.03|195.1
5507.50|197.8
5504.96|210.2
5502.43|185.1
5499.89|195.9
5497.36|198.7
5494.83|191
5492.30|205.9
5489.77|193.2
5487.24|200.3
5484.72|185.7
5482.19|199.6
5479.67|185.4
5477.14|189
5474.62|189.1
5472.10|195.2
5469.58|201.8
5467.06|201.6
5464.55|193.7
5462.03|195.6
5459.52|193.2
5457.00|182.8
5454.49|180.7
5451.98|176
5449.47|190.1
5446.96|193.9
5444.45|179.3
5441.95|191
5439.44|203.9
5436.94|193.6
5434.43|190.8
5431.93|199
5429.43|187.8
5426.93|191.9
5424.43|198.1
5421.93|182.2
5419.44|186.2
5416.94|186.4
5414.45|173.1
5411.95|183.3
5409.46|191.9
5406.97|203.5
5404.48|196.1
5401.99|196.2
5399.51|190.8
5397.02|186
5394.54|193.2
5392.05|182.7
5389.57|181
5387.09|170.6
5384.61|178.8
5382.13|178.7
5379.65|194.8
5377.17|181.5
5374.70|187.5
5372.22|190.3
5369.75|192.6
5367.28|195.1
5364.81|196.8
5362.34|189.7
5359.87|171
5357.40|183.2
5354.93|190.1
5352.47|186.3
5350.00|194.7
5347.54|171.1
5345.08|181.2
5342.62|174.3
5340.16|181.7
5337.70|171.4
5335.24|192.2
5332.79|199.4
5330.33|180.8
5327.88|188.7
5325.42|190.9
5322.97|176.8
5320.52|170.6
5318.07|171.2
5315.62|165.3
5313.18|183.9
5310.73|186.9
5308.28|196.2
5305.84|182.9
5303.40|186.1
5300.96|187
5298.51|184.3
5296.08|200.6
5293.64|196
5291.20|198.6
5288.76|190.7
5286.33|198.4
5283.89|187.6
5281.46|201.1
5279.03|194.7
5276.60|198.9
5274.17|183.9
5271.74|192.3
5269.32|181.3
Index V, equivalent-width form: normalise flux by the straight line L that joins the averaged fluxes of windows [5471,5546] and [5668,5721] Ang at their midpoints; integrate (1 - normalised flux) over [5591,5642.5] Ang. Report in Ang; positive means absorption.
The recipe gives 2.0 Ang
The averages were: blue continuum 196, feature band 193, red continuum 204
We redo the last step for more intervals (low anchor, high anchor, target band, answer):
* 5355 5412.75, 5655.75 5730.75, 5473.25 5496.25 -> 0.4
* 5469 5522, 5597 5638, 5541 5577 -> 1.0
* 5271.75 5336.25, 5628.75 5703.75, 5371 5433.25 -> 1.4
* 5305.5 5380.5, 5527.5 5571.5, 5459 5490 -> -0.9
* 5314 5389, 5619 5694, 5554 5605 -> 2.5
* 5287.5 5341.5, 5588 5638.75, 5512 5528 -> -0.9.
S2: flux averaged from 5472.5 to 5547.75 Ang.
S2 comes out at 196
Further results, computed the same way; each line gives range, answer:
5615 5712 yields 200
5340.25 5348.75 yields 176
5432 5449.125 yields 192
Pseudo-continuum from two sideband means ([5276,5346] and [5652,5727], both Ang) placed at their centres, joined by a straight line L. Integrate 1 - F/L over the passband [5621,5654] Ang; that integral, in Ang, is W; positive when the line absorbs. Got 2.1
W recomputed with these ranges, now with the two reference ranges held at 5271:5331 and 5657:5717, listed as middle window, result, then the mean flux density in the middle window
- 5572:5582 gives 1.1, 178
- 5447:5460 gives 0.6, 185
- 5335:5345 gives 0.6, 179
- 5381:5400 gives 0.9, 182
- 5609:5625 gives 0.3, 197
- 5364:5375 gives -0.1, 193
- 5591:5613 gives 0.6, 195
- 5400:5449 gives 0.5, 191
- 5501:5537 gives -0.1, 198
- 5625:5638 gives 1.3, 181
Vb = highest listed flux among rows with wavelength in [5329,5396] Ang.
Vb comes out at 199.4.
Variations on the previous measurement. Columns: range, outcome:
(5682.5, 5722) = 209.2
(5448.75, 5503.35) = 205.9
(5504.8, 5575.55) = 215.5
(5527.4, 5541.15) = 205.2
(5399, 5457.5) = 203.9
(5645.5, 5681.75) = 270.4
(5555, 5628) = 208.1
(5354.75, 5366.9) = 196.8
